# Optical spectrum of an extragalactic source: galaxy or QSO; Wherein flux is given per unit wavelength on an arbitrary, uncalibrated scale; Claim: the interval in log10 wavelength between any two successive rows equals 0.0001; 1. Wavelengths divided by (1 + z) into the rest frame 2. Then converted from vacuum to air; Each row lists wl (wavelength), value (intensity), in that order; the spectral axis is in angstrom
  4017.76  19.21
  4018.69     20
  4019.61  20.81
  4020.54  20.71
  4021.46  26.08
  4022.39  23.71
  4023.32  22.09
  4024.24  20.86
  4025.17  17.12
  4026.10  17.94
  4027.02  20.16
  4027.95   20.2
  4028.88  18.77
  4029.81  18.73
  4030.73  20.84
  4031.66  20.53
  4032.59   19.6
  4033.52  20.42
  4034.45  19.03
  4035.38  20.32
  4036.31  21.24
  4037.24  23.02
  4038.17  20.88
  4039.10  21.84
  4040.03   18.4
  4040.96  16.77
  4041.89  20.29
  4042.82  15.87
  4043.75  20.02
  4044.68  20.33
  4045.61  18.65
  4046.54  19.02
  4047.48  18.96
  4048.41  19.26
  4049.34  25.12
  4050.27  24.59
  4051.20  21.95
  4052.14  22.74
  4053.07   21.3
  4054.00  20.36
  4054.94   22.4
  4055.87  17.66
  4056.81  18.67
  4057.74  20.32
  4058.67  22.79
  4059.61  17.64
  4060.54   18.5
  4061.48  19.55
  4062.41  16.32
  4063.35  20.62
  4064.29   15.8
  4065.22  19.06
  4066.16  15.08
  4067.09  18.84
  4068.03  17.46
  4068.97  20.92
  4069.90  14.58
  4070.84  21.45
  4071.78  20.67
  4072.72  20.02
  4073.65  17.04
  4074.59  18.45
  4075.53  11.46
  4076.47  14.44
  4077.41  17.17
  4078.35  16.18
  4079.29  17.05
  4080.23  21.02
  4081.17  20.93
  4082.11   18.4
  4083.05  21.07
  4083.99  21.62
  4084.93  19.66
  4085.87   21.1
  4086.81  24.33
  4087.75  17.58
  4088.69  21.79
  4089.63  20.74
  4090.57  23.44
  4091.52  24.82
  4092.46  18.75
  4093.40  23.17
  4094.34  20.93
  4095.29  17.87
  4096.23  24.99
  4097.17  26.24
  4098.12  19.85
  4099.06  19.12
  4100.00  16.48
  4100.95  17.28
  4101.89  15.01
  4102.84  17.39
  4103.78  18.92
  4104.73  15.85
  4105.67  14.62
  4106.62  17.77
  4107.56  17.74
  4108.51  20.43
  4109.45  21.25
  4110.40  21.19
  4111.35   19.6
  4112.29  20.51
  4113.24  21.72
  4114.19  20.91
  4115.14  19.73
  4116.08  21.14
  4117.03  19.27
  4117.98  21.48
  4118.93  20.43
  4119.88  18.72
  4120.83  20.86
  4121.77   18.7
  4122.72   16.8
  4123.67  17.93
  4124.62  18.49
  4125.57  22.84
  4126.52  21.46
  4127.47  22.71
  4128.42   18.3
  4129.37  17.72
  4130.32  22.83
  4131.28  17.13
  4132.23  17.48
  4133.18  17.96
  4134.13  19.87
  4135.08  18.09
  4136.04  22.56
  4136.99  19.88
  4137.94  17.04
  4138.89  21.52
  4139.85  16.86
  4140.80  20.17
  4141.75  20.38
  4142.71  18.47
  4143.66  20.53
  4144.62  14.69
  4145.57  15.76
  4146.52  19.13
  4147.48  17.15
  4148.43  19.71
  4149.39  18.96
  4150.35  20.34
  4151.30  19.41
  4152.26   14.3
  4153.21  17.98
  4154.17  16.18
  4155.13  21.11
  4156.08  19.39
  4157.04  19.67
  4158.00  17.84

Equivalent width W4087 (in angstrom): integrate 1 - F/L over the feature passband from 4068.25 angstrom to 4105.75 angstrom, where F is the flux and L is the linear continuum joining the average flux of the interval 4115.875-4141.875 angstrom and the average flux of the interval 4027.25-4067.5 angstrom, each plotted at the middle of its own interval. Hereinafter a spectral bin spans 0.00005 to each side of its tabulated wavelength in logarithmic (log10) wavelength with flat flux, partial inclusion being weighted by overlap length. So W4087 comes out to 0.7 angstrom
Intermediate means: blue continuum 19.8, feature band 19.3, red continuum 19.6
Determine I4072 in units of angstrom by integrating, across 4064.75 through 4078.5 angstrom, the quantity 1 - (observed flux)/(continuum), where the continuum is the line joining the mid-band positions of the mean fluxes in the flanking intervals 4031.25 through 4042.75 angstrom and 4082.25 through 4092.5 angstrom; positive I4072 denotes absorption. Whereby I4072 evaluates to 2.2 angstrom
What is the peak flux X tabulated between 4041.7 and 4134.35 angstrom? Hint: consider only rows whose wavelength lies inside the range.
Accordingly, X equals 26.24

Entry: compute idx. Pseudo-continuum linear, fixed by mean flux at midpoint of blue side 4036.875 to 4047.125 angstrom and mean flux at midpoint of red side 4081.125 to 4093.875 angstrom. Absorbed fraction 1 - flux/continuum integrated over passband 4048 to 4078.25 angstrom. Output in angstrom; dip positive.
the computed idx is 1.8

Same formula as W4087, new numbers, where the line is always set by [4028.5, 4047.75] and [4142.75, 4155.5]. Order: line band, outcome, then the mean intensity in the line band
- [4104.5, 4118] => -0.67 angstrom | 19.6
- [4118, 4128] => -0.81 angstrom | 20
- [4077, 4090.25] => -0.64 angstrom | 20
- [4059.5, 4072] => 0.65 angstrom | 18.3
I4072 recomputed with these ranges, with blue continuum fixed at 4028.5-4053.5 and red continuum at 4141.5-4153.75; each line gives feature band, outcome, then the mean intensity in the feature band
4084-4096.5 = -1.4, 21.4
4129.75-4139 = -0.5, 19.3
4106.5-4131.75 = -1.6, 19.9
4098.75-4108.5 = 1.0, 17.1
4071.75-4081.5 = 1.0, 17.5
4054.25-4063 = 0.3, 19.3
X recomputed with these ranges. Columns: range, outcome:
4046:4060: 25.12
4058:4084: 22.79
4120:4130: 22.84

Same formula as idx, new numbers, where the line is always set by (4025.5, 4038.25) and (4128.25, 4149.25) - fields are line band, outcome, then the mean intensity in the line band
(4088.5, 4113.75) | -0.8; 19.9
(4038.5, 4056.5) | -0.4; 20.3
